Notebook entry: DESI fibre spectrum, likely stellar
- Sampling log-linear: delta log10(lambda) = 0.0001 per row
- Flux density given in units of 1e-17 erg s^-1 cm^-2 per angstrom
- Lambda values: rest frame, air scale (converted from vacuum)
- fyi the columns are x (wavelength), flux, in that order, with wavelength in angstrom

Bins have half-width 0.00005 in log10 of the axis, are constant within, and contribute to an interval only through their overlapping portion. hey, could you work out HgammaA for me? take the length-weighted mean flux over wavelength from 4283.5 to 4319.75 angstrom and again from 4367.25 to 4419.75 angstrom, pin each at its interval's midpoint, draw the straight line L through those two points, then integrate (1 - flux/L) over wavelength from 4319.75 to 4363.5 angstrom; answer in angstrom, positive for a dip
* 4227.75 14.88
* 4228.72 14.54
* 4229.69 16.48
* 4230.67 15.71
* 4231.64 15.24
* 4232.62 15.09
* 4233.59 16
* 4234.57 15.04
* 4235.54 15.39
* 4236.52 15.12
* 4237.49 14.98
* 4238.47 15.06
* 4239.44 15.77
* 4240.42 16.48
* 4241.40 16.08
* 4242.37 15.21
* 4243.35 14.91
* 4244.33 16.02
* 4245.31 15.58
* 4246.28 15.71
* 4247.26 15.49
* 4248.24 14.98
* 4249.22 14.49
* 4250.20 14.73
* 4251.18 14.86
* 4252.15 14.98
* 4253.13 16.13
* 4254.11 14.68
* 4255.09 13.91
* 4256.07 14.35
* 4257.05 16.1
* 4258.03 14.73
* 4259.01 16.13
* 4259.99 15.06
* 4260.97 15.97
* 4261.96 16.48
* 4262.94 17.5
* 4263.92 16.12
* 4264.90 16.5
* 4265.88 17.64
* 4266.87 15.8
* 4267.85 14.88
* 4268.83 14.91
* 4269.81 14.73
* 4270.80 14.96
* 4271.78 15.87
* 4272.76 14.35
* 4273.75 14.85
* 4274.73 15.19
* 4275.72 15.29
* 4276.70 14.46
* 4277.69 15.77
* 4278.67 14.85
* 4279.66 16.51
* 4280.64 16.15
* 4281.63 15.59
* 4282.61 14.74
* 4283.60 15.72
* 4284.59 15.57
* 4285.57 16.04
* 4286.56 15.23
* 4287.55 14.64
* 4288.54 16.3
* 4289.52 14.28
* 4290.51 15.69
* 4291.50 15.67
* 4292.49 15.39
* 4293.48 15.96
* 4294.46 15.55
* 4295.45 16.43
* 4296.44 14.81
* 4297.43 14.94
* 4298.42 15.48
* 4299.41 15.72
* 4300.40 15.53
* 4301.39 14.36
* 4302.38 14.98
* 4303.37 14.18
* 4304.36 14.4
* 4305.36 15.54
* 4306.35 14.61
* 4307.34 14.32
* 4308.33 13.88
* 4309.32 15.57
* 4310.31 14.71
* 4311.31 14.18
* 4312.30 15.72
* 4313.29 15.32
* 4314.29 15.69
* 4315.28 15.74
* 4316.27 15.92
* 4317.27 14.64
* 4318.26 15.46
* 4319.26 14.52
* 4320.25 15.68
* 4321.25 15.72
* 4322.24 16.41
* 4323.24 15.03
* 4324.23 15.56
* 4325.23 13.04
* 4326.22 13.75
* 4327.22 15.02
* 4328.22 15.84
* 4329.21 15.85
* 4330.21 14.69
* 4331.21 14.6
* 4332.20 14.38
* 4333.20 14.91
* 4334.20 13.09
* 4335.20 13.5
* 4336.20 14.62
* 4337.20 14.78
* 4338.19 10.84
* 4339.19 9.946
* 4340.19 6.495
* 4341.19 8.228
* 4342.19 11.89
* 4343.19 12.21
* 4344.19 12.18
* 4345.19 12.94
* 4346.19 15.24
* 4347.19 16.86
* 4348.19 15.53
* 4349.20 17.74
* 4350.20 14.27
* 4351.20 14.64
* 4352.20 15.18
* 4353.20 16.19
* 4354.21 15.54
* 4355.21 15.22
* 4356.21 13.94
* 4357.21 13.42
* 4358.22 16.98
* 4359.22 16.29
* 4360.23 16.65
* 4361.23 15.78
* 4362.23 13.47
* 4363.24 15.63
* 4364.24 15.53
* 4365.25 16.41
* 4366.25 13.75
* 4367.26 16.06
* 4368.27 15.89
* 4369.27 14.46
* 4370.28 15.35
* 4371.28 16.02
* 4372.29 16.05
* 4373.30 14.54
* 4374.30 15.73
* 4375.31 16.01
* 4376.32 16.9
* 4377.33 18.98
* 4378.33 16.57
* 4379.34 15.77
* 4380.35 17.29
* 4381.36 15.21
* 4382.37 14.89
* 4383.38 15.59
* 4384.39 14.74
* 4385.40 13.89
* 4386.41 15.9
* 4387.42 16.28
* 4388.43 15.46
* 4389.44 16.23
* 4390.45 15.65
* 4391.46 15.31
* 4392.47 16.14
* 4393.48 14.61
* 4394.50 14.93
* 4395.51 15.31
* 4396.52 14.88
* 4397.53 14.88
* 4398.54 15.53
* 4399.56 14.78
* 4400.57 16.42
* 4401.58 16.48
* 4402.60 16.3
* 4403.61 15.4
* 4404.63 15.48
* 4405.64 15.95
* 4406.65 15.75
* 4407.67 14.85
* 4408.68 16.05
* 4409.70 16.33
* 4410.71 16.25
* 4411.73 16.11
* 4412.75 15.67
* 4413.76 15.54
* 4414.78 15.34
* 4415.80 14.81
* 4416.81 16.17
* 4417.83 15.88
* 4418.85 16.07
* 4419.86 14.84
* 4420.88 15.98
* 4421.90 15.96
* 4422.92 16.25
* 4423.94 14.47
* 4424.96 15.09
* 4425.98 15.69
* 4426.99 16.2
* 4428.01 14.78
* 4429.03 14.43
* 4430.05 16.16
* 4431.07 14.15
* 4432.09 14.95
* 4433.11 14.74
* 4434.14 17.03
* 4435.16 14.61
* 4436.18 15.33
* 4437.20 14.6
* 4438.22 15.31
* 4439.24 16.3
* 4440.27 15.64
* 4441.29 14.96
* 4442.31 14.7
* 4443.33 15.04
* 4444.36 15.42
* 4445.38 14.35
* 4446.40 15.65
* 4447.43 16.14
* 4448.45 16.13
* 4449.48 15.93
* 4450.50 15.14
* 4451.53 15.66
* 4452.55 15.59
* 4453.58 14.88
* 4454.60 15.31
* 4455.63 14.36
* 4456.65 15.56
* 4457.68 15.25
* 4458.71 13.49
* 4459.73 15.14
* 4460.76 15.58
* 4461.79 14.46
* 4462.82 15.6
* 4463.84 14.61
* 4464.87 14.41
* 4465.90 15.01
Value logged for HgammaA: 3.2 angstrom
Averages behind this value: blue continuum 15.2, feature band 14.3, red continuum 15.7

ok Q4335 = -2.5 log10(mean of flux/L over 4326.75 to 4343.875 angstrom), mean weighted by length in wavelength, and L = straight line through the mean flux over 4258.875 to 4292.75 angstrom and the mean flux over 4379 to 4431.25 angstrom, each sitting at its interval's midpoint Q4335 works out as 0.20 mag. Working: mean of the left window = 15.6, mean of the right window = 15.5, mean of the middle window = 13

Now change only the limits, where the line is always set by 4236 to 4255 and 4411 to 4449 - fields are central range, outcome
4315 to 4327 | 0.02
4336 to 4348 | 0.25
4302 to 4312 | 0.05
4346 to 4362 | -0.01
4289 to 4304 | 0.00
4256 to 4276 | -0.02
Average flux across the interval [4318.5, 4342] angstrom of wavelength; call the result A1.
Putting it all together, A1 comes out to 13.8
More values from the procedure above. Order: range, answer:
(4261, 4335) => 15.3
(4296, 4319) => 15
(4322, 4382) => 14.7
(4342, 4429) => 15.5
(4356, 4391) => 15.7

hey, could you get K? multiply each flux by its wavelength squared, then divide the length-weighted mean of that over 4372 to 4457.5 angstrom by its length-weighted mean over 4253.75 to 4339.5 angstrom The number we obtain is 1.1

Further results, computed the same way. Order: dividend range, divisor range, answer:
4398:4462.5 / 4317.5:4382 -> 1.08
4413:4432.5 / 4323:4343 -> 1.21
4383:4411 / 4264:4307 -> 1.07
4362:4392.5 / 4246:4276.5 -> 1.08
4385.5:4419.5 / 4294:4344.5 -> 1.13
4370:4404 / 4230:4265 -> 1.08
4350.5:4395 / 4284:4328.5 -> 1.06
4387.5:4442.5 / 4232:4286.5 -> 1.08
